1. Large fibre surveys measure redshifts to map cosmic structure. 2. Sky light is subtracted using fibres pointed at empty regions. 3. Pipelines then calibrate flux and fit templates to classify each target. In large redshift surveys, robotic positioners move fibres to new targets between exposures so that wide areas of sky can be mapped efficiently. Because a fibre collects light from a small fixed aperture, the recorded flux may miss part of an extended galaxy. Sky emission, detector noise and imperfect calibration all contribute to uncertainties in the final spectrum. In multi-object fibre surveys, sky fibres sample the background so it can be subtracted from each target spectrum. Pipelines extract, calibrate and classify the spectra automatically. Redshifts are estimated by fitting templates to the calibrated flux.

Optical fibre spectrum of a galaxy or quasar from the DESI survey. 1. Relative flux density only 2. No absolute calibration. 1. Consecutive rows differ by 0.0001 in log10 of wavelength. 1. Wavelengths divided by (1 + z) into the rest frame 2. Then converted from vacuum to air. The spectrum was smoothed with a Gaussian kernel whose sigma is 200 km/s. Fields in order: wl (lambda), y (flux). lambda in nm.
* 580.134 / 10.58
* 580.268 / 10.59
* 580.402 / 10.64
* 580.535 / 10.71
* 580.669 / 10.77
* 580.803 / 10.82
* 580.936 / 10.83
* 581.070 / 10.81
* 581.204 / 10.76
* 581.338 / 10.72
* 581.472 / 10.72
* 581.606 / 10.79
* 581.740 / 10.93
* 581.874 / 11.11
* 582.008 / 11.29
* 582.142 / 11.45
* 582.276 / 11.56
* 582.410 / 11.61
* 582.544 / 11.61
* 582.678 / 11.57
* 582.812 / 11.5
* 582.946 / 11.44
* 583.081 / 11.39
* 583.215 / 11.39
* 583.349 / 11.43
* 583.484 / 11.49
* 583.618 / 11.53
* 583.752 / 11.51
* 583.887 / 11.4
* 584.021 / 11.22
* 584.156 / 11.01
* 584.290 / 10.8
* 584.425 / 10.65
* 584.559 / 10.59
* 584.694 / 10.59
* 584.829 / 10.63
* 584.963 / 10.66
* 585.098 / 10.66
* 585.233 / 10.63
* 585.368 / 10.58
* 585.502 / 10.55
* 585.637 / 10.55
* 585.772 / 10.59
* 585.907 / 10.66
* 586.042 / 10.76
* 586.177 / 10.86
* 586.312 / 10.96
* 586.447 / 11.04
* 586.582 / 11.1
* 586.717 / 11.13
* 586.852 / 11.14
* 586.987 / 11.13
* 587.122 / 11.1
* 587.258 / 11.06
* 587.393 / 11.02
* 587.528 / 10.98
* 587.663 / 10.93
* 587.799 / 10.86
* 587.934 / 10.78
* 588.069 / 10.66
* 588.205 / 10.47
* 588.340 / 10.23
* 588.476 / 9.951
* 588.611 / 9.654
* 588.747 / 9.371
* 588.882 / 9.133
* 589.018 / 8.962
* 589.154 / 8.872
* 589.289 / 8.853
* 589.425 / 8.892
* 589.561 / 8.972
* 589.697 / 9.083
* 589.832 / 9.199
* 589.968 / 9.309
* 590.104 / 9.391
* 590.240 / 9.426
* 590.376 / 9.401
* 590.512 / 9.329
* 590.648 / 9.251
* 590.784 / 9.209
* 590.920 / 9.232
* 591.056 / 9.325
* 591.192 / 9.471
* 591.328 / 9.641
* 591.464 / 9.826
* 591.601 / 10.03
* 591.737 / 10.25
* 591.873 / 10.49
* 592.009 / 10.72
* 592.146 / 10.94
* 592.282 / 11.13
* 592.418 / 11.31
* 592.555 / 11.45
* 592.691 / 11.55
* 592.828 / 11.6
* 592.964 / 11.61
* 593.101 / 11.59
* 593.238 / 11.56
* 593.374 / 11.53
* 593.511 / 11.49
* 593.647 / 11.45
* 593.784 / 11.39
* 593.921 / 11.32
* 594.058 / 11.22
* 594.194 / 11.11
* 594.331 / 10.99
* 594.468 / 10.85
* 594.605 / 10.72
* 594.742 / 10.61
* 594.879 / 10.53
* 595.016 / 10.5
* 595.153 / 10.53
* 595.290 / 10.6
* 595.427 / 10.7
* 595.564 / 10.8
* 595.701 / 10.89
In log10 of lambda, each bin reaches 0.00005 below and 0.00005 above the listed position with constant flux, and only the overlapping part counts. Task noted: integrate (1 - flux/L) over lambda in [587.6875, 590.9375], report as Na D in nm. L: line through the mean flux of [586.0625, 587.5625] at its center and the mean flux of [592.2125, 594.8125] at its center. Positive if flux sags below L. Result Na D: 0.464 nm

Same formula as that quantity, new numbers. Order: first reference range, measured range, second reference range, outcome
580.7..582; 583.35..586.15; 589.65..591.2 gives -0.16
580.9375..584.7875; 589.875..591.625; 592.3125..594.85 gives 0.28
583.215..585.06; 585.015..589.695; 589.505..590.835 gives -0.12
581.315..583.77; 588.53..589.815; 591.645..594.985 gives 0.24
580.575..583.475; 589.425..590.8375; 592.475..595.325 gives 0.24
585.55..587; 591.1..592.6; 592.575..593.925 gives 0.12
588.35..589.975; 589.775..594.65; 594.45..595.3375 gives -0.26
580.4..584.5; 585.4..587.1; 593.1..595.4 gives 0.04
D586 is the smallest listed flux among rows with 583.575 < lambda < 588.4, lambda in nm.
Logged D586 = 10.23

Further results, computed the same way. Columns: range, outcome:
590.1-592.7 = 9.209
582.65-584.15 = 11.22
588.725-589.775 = 8.853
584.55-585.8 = 10.55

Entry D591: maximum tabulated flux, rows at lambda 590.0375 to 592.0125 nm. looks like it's 10.72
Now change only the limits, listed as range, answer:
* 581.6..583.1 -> 11.61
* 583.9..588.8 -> 11.22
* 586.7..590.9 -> 11.14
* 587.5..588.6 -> 10.98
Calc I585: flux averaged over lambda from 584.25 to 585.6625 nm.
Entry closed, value 10.6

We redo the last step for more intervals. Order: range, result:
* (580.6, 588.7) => 10.9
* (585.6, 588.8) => 10.7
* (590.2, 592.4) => 9.9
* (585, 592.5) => 10.2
